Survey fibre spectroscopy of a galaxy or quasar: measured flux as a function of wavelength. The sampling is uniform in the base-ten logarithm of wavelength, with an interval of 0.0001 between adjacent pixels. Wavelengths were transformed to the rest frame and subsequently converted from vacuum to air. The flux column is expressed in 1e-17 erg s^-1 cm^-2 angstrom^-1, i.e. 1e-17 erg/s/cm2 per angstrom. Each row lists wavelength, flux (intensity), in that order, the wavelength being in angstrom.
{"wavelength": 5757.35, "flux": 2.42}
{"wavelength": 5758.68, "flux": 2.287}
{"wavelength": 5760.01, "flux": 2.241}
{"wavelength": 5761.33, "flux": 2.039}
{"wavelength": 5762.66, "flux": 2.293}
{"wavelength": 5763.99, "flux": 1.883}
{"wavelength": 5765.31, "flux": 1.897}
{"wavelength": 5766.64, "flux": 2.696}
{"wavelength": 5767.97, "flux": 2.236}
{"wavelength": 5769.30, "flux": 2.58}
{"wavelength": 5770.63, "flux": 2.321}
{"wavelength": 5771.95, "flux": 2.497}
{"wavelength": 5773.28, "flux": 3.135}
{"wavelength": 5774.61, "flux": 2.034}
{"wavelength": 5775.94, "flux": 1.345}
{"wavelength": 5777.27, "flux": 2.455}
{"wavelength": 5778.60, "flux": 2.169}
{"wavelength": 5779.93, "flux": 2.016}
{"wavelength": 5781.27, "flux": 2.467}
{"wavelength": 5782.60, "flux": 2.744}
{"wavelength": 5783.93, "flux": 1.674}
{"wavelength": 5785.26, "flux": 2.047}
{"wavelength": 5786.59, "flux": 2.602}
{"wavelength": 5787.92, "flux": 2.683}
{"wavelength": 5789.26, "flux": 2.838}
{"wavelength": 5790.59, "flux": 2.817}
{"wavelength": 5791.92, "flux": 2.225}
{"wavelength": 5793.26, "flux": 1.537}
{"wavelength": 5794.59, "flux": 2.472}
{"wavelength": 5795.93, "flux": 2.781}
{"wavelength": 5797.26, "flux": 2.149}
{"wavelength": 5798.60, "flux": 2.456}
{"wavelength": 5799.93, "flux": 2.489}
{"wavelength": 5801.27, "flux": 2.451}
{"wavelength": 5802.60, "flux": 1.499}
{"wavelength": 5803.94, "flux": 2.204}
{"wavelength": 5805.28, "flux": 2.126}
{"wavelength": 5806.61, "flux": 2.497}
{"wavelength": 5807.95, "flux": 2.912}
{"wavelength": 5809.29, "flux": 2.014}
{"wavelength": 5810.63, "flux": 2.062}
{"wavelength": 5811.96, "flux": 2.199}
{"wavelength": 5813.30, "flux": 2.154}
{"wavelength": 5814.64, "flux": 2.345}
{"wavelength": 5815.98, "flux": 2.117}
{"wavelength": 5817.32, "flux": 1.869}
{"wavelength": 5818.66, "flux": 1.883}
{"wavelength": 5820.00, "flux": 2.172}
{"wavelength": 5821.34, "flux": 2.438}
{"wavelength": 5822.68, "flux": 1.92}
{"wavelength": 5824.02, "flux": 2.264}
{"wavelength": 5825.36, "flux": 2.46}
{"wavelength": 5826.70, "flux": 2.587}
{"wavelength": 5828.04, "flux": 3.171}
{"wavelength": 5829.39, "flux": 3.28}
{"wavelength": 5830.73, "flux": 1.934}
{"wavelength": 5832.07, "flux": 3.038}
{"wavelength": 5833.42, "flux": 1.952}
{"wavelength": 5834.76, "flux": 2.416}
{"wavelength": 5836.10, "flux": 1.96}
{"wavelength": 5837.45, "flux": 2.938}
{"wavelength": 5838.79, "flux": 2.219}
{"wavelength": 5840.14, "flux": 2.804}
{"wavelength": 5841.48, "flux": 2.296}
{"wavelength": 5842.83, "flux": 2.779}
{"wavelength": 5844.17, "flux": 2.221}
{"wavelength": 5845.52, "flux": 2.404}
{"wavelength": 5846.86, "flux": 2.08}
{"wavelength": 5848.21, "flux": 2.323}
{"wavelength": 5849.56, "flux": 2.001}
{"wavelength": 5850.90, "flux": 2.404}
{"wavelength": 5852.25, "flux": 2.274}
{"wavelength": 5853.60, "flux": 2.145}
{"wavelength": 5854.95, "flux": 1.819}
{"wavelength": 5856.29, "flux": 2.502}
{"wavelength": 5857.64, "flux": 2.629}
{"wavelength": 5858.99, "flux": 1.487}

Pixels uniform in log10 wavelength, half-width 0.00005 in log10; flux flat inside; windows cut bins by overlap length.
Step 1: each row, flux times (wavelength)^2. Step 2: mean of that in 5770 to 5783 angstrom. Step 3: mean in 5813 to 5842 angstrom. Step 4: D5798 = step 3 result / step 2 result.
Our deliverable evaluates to 1.05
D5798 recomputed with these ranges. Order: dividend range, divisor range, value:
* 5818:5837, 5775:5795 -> 1.07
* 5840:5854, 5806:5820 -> 1.07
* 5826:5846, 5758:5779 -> 1.15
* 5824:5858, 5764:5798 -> 1.06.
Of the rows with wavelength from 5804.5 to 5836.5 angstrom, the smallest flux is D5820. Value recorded 1.869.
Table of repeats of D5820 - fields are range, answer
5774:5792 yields 1.345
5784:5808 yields 1.499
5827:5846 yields 1.934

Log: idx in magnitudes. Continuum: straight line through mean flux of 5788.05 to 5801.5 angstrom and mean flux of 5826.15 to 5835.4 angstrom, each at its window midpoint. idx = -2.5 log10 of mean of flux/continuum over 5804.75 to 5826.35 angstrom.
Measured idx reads 0.15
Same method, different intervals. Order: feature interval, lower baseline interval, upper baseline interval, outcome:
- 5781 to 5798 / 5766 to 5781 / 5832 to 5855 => -0.03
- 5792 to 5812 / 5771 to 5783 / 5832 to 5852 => 0.03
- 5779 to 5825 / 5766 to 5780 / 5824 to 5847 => 0.07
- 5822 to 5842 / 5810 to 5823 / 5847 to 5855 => -0.16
